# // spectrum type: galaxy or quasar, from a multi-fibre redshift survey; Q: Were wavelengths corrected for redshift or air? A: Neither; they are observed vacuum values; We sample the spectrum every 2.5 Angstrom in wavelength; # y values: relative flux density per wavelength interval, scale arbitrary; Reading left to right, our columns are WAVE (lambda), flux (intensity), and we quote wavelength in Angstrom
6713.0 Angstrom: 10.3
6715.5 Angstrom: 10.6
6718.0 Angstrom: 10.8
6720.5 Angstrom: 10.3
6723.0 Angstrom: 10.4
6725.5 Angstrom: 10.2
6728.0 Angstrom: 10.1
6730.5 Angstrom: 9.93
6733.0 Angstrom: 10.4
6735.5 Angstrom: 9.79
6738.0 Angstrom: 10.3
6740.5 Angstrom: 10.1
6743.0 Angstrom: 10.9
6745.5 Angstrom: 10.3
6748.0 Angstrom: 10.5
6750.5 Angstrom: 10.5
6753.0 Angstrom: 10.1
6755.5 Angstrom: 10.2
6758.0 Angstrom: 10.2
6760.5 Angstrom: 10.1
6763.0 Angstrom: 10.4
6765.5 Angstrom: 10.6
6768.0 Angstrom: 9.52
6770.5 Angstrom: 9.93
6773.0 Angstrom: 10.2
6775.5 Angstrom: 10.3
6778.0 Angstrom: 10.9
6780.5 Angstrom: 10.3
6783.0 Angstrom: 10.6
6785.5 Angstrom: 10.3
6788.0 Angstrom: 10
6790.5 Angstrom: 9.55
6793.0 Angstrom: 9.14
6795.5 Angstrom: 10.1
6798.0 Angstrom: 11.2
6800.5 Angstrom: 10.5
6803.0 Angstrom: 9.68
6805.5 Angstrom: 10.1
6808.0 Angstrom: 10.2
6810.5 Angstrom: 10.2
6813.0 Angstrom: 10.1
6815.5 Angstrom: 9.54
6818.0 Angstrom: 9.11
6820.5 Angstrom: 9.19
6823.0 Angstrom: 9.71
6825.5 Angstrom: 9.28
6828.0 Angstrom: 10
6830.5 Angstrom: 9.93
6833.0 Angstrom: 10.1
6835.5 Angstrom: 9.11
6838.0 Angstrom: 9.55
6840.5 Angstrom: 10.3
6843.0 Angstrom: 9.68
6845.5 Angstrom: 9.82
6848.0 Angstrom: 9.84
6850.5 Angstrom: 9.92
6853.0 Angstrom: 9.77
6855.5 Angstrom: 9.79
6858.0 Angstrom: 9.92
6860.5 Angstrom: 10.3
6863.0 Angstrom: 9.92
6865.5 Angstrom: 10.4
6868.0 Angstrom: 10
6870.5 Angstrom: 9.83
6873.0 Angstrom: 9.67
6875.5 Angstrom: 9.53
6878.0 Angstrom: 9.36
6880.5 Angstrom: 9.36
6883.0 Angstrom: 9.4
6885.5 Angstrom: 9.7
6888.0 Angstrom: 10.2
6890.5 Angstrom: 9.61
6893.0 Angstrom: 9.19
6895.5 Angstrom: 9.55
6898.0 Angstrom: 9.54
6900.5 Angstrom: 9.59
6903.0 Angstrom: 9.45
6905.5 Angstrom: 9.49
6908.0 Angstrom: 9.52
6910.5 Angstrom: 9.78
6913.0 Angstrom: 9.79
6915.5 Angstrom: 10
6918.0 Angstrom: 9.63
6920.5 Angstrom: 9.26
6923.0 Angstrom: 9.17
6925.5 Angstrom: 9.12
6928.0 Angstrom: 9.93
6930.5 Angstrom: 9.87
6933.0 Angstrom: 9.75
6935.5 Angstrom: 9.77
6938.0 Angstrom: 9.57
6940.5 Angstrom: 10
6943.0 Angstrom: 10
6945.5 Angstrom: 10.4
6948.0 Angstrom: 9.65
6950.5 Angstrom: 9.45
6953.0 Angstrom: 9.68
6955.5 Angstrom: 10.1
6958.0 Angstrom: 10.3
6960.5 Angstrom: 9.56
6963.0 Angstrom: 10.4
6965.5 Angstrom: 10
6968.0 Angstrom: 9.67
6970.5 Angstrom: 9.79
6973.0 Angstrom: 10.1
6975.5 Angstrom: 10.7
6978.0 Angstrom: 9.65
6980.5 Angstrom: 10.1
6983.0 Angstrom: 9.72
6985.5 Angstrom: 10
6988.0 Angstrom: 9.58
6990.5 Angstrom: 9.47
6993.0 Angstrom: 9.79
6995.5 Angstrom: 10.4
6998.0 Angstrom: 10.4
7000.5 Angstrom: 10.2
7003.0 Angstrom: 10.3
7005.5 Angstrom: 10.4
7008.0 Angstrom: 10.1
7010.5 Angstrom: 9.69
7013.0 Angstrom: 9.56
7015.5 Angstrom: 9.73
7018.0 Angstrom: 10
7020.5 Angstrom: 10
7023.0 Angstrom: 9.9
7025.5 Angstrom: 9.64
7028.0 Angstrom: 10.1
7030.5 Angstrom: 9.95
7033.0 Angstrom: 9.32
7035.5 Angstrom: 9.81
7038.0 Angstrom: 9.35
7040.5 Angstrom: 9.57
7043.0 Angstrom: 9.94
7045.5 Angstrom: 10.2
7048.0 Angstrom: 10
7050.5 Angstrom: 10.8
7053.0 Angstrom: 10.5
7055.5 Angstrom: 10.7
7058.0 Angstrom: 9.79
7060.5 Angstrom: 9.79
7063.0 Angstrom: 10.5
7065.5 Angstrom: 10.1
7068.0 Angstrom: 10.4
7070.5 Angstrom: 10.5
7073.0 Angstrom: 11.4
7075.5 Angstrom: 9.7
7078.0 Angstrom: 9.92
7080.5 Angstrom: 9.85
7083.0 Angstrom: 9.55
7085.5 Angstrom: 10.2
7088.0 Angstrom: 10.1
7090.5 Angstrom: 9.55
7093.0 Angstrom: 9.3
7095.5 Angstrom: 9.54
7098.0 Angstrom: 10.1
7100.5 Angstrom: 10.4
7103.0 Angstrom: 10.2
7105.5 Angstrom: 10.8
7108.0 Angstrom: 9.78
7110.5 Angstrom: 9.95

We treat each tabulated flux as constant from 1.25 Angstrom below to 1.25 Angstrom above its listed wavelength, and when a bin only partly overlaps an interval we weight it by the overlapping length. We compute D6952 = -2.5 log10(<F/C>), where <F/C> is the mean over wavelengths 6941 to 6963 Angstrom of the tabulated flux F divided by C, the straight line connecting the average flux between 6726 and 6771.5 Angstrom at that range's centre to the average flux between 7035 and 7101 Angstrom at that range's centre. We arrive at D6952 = 0.02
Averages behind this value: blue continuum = 10.2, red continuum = 10.1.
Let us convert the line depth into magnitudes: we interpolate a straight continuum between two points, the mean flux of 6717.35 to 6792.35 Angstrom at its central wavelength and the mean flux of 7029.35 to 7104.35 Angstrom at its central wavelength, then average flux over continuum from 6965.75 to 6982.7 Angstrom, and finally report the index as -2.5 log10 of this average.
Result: 0.01 mag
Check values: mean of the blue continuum 10.2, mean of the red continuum 10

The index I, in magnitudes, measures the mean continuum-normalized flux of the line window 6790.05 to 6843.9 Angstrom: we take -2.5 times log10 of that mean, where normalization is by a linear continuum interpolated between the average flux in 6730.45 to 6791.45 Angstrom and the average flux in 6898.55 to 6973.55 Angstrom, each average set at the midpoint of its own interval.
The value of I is 0.03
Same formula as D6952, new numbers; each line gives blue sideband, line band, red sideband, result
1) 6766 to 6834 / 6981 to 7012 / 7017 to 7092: 0.00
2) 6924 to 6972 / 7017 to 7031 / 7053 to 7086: 0.01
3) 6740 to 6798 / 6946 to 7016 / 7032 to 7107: 0.02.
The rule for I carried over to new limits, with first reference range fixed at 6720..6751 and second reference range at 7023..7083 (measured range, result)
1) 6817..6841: 0.07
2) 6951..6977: 0.01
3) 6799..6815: 0.01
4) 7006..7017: 0.03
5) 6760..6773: 0.01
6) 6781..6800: 0.01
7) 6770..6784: -0.01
